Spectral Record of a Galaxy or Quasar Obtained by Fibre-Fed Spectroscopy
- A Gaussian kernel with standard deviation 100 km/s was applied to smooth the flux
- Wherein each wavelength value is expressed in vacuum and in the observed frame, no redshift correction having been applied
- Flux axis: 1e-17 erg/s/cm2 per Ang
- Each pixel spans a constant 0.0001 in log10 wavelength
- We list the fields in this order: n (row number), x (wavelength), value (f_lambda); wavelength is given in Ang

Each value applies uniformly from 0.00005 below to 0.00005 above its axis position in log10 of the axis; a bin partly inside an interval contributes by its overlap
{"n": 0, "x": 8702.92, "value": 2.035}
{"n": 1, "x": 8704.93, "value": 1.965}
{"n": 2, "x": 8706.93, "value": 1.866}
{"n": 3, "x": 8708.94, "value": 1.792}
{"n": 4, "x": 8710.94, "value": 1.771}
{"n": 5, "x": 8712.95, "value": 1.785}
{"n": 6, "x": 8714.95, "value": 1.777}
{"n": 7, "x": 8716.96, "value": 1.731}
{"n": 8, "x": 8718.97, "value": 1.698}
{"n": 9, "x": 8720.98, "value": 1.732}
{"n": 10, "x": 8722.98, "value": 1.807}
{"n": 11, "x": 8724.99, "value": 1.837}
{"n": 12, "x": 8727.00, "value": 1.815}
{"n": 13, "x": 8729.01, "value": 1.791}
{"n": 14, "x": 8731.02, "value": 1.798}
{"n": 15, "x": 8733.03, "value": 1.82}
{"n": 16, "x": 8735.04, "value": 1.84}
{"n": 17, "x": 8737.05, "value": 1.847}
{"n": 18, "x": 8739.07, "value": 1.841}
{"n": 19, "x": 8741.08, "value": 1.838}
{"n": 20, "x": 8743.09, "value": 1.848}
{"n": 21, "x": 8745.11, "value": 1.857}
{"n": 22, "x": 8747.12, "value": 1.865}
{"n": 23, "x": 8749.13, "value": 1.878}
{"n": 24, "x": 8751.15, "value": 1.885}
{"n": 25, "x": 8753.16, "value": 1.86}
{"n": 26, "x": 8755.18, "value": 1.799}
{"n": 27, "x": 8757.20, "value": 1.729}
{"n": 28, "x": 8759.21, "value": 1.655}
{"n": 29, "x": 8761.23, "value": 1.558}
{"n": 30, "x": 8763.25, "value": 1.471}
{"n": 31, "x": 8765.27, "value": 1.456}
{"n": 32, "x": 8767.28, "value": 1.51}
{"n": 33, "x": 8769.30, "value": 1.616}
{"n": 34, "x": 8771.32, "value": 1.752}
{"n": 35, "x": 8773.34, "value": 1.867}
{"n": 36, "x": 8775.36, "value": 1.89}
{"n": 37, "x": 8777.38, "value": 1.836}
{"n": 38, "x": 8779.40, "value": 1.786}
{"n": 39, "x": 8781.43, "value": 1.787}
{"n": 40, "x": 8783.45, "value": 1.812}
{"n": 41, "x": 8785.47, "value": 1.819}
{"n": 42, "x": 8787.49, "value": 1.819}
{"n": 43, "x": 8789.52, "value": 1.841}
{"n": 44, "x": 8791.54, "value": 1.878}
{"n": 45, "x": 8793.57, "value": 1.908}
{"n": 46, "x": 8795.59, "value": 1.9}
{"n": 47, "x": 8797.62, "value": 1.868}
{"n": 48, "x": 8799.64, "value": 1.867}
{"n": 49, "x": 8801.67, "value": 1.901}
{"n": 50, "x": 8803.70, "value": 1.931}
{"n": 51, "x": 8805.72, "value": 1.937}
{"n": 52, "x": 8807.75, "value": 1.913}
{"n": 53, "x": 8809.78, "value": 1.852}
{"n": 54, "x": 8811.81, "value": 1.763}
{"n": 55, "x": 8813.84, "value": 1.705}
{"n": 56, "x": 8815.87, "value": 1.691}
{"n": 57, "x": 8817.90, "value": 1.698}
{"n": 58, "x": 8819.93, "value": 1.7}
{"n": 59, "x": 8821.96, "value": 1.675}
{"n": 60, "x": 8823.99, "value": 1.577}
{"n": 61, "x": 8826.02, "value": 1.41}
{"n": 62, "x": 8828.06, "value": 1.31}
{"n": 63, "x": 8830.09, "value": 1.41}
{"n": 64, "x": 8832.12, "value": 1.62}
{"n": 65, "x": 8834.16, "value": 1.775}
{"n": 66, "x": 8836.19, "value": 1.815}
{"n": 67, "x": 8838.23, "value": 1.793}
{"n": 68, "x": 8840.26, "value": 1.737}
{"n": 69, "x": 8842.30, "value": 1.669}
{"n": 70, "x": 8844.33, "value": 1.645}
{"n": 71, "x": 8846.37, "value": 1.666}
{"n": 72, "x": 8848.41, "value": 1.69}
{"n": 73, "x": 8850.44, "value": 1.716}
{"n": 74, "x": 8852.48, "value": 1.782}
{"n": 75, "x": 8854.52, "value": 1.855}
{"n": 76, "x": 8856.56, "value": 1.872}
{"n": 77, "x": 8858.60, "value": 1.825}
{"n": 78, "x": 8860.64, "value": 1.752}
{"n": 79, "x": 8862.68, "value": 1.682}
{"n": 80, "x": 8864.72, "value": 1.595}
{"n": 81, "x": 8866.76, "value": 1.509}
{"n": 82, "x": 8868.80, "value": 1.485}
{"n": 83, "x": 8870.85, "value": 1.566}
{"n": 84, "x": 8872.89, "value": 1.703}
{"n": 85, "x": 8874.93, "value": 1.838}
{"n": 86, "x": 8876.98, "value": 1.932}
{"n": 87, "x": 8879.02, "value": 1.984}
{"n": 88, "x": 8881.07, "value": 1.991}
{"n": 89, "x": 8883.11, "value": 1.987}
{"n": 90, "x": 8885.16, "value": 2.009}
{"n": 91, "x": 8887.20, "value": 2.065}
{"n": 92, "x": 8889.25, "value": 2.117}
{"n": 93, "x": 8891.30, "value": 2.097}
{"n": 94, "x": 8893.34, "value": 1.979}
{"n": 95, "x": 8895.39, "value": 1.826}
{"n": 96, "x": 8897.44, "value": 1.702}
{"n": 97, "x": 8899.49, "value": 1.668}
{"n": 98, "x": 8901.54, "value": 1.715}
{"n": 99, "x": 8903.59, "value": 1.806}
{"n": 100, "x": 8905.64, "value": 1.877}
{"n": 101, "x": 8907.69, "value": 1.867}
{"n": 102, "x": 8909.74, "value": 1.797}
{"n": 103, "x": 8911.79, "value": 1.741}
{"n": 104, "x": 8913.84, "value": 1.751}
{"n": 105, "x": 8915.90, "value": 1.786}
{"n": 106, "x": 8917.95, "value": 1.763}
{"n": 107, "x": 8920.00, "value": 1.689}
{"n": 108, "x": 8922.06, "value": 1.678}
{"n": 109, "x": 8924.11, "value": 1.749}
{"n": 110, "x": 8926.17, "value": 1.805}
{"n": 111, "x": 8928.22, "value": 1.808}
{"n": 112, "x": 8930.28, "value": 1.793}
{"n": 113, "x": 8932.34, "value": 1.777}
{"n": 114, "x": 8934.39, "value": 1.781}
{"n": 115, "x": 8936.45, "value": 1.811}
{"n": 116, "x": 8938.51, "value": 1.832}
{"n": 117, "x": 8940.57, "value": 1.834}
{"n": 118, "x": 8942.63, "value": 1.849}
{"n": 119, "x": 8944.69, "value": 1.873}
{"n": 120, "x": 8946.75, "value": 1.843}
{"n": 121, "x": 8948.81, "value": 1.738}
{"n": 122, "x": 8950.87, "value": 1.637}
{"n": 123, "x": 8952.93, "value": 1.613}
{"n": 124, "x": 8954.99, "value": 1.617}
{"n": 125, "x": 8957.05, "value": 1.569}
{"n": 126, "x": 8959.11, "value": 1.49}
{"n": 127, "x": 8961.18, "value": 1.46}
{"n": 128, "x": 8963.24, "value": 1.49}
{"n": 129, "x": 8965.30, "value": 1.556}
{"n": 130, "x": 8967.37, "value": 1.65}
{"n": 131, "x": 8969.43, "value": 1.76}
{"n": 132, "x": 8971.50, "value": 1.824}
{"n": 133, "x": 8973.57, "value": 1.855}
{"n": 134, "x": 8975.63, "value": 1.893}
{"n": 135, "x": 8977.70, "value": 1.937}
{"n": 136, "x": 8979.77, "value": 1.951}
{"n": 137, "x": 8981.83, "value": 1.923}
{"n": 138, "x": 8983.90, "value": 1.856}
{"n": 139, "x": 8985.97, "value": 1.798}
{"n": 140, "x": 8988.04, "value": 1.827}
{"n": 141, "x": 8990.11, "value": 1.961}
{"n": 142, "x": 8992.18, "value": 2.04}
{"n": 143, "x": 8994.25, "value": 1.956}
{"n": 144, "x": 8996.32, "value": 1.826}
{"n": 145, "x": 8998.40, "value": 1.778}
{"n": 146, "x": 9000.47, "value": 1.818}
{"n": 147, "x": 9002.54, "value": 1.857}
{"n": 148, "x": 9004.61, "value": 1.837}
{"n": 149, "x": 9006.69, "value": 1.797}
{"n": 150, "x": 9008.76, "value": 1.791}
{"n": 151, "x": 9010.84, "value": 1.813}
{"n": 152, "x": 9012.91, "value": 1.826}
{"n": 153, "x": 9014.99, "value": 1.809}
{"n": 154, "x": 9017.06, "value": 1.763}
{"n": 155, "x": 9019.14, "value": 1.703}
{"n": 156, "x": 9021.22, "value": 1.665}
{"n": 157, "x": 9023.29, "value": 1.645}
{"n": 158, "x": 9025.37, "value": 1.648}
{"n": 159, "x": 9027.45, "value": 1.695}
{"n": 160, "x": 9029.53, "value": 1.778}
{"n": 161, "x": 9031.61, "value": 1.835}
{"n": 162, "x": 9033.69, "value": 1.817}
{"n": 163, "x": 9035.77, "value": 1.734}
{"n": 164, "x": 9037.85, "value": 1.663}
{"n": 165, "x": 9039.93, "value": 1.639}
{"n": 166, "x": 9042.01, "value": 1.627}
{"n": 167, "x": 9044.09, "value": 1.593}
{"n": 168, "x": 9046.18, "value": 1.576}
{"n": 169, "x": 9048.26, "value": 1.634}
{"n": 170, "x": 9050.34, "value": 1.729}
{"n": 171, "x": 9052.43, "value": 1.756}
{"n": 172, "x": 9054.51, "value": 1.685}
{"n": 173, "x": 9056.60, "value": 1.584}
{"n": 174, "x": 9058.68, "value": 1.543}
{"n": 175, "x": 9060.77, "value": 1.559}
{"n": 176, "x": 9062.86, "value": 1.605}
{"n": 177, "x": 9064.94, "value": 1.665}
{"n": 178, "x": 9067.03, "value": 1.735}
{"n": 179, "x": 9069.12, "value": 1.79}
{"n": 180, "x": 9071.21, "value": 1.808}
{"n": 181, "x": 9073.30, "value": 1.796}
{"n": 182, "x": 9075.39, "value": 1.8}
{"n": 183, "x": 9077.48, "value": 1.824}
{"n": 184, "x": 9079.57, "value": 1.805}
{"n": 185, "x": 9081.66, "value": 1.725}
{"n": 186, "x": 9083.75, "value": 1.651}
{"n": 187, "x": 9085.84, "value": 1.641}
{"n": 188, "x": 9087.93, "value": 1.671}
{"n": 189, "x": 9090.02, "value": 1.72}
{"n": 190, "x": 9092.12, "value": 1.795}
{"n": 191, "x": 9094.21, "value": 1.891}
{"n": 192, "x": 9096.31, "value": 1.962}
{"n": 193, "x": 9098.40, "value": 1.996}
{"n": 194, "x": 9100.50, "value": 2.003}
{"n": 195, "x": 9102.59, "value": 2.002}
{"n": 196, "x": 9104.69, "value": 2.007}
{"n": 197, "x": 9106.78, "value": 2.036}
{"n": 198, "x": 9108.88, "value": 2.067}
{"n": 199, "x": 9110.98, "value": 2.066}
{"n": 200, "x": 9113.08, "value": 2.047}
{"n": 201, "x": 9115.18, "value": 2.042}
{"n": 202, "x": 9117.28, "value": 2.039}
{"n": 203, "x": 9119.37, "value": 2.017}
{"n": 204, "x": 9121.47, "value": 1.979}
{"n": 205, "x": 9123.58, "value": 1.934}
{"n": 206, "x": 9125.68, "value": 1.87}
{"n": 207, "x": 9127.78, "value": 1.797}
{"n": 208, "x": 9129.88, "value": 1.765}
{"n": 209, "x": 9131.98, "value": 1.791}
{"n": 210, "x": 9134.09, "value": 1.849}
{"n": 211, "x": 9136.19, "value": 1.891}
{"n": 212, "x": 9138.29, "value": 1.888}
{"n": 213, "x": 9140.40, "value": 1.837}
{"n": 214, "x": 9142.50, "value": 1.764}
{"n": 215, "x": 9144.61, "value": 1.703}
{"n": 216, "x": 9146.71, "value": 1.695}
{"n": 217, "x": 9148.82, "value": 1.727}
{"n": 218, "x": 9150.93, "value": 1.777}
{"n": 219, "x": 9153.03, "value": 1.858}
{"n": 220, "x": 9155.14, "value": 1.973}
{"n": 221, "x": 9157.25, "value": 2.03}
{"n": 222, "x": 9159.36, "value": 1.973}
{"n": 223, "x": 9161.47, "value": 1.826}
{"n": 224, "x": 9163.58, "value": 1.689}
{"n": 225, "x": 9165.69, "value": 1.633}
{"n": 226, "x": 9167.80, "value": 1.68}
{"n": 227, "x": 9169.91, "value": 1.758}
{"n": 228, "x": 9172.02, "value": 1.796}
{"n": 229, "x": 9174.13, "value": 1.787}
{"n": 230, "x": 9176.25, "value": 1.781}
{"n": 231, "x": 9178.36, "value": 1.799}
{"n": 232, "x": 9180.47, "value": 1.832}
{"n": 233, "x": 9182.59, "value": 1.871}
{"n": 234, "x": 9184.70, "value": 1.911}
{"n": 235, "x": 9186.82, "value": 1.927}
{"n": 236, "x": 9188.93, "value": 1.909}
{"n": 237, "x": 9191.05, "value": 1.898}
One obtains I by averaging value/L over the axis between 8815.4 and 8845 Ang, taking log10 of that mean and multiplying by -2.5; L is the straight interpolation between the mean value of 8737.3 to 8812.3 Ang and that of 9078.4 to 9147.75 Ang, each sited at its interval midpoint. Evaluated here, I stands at 0.113 mag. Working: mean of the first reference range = 1.8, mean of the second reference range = 1.88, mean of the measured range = 1.63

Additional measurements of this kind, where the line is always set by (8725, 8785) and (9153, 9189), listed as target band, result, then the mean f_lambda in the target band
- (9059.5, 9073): 0.07 mag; 1.7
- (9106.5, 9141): -0.06 mag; 1.93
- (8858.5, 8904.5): -0.02 mag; 1.82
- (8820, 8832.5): 0.18 mag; 1.51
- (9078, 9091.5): 0.07 mag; 1.71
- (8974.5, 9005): -0.05 mag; 1.89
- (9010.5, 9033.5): 0.04 mag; 1.74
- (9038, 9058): 0.11 mag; 1.65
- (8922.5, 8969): 0.06 mag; 1.71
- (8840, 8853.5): 0.05 mag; 1.7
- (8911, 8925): 0.04 mag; 1.74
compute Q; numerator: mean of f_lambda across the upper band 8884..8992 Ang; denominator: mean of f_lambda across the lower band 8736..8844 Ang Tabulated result 1.02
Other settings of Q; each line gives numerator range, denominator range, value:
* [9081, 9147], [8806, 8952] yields 1.07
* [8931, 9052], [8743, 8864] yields 1.00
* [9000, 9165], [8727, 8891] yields 1.02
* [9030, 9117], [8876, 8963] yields 0.99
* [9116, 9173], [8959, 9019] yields 1.02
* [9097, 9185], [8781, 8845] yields 1.07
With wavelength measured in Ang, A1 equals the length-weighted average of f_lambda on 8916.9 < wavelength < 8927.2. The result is 1.74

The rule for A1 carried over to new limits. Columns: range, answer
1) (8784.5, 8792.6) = 1.84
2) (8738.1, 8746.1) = 1.85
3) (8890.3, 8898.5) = 1.9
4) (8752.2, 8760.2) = 1.76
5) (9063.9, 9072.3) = 1.75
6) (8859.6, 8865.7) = 1.68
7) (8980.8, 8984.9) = 1.89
